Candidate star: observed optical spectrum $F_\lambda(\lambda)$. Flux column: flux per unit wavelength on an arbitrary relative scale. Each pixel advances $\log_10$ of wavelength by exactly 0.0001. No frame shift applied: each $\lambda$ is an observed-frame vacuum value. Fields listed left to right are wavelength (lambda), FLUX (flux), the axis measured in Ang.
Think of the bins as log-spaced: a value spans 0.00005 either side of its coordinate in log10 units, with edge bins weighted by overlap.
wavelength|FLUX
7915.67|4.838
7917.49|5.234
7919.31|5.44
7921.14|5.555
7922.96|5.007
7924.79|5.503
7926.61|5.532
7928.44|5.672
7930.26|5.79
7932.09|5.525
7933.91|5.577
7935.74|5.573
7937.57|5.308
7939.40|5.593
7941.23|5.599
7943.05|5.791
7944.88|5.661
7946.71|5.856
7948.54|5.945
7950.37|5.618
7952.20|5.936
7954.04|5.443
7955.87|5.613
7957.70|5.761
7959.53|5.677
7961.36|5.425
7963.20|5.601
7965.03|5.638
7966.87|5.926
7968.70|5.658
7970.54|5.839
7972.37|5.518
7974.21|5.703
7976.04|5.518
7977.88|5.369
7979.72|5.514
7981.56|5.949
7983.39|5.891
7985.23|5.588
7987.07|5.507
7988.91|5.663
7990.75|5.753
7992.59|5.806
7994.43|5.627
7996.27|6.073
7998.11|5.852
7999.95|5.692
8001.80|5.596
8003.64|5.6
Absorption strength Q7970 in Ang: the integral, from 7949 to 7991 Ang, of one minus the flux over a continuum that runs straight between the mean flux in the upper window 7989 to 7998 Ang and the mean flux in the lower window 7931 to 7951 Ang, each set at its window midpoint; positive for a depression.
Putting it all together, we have 0.5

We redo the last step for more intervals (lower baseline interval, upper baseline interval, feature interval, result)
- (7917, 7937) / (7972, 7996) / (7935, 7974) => -0.6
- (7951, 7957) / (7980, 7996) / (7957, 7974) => 0.0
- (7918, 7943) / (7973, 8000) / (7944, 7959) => -0.4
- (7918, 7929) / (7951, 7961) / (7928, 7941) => -0.1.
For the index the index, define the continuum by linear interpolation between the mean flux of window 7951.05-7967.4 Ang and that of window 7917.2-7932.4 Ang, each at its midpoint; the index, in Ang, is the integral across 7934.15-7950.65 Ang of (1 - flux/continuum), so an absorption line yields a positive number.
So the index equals -0.26 Ang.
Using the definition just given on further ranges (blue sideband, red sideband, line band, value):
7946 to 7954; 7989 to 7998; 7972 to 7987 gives 0.4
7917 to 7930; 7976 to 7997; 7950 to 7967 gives -0.2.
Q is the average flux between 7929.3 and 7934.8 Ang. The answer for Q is 5.64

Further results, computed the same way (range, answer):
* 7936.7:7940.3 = 5.45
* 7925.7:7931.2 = 5.66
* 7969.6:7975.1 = 5.68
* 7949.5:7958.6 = 5.67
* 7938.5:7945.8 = 5.67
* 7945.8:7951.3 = 5.81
